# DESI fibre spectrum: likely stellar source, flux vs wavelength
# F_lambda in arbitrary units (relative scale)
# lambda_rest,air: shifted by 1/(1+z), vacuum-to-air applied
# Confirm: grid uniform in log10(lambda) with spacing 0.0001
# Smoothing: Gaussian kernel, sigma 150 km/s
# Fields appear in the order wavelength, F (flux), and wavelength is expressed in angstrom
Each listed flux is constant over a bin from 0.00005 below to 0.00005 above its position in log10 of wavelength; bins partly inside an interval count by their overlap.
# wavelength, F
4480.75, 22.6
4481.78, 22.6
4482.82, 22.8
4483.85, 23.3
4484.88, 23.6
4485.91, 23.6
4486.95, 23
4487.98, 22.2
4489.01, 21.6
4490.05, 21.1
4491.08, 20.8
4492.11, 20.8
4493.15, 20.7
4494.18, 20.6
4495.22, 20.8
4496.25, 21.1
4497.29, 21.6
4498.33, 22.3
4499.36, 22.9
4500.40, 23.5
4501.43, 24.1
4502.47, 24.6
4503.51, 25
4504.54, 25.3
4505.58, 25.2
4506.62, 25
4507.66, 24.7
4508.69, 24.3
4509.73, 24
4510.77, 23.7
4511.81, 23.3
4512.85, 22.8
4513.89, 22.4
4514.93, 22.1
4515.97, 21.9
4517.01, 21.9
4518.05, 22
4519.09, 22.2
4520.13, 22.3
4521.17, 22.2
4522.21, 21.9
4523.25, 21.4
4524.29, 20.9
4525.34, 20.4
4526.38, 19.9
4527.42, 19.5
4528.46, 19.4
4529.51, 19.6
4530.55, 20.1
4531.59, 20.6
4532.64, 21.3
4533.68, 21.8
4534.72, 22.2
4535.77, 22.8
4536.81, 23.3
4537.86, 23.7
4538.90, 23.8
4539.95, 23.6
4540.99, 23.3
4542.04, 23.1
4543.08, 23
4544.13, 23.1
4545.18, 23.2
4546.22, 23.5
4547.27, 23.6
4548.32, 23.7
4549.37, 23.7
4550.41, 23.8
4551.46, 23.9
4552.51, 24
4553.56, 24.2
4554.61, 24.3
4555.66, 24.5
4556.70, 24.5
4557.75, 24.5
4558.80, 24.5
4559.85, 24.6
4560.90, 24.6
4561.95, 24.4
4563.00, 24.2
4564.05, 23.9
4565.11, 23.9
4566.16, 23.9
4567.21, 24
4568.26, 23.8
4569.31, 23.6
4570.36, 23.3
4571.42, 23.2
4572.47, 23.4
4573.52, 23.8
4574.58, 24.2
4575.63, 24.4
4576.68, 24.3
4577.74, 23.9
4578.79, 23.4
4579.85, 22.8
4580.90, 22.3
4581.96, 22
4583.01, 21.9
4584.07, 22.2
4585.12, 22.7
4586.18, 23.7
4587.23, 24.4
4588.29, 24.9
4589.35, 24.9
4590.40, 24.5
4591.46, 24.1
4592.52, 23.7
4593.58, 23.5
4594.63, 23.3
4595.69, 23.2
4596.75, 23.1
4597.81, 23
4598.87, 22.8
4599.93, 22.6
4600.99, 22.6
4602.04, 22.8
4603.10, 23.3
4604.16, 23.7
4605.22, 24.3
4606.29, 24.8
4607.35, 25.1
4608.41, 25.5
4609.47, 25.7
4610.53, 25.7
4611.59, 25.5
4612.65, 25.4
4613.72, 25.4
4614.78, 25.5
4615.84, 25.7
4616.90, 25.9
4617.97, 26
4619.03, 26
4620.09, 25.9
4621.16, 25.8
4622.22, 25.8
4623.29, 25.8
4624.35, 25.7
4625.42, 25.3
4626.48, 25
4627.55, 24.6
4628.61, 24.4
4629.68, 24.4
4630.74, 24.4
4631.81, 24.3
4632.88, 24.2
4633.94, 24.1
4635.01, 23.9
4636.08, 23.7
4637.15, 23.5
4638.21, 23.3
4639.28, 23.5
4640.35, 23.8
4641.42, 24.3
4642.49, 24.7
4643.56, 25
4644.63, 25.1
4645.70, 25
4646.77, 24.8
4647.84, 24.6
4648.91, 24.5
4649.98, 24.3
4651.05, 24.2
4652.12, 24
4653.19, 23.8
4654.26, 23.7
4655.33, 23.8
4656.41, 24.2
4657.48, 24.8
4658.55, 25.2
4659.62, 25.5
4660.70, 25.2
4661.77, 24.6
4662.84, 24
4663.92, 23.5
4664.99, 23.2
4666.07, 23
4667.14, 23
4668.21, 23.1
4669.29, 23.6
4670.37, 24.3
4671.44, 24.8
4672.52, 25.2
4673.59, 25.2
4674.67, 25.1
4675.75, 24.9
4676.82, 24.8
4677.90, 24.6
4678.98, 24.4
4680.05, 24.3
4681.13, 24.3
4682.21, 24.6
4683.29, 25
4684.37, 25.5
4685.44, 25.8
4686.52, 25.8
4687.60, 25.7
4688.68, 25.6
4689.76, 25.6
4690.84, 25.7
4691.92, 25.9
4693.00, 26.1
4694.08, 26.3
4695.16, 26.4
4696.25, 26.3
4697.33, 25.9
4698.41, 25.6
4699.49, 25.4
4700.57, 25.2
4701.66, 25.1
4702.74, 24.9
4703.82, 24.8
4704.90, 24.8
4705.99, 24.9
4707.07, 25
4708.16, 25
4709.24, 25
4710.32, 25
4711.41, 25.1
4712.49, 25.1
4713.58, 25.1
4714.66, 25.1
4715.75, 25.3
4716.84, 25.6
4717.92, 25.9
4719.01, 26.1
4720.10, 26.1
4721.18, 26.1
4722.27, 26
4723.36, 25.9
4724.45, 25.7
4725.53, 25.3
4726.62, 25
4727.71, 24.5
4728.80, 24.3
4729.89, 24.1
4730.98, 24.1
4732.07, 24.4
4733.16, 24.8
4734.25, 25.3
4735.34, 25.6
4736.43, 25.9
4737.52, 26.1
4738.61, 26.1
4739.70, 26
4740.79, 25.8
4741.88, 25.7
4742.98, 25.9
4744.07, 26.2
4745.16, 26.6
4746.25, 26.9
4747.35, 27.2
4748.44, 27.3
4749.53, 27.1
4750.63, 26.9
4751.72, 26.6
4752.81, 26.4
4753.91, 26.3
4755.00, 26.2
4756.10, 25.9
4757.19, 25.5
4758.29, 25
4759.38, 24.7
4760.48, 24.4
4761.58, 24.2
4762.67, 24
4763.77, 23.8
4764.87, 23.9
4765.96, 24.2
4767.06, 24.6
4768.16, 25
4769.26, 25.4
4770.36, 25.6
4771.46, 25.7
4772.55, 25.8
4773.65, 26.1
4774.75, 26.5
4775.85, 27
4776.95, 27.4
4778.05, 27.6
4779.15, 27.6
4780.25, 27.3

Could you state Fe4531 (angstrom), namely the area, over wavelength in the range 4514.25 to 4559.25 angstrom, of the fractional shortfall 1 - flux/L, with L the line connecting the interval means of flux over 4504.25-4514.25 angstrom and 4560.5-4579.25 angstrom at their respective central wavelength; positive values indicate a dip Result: 2.71 angstrom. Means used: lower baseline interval 24.1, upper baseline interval 23.9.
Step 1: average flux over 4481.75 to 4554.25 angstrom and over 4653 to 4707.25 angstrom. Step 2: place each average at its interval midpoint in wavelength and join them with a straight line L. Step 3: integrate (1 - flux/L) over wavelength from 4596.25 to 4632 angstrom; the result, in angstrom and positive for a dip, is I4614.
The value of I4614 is -1.2 angstrom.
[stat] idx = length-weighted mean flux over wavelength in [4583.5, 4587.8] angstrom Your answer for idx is 23.2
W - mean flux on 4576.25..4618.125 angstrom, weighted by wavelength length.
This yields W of 24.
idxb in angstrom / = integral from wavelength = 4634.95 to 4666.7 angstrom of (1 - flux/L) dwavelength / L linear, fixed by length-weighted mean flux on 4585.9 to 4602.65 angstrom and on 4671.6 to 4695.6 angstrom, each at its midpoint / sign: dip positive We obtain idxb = 0.6 angstrom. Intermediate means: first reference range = 23.6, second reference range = 25.3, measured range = 24.2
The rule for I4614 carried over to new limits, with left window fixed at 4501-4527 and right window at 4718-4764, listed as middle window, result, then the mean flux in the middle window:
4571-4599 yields 0.34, 23.5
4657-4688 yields 0.29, 24.6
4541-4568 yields -0.61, 23.9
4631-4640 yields 0.20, 23.8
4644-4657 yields 0.11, 24.3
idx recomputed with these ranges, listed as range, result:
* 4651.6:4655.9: 23.8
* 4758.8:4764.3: 24.2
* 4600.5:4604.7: 23.2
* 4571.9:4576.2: 24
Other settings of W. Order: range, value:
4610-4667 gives 24.7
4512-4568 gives 22.8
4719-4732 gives 25.2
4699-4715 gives 25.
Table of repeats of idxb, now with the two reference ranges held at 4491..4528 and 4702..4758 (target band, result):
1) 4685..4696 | -0.4 angstrom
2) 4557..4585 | -0.4 angstrom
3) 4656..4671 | 0.3 angstrom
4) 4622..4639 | -0.2 angstrom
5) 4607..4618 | -0.8 angstrom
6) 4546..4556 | -0.4 angstrom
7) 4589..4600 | 0.1 angstrom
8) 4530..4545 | 0.2 angstrom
